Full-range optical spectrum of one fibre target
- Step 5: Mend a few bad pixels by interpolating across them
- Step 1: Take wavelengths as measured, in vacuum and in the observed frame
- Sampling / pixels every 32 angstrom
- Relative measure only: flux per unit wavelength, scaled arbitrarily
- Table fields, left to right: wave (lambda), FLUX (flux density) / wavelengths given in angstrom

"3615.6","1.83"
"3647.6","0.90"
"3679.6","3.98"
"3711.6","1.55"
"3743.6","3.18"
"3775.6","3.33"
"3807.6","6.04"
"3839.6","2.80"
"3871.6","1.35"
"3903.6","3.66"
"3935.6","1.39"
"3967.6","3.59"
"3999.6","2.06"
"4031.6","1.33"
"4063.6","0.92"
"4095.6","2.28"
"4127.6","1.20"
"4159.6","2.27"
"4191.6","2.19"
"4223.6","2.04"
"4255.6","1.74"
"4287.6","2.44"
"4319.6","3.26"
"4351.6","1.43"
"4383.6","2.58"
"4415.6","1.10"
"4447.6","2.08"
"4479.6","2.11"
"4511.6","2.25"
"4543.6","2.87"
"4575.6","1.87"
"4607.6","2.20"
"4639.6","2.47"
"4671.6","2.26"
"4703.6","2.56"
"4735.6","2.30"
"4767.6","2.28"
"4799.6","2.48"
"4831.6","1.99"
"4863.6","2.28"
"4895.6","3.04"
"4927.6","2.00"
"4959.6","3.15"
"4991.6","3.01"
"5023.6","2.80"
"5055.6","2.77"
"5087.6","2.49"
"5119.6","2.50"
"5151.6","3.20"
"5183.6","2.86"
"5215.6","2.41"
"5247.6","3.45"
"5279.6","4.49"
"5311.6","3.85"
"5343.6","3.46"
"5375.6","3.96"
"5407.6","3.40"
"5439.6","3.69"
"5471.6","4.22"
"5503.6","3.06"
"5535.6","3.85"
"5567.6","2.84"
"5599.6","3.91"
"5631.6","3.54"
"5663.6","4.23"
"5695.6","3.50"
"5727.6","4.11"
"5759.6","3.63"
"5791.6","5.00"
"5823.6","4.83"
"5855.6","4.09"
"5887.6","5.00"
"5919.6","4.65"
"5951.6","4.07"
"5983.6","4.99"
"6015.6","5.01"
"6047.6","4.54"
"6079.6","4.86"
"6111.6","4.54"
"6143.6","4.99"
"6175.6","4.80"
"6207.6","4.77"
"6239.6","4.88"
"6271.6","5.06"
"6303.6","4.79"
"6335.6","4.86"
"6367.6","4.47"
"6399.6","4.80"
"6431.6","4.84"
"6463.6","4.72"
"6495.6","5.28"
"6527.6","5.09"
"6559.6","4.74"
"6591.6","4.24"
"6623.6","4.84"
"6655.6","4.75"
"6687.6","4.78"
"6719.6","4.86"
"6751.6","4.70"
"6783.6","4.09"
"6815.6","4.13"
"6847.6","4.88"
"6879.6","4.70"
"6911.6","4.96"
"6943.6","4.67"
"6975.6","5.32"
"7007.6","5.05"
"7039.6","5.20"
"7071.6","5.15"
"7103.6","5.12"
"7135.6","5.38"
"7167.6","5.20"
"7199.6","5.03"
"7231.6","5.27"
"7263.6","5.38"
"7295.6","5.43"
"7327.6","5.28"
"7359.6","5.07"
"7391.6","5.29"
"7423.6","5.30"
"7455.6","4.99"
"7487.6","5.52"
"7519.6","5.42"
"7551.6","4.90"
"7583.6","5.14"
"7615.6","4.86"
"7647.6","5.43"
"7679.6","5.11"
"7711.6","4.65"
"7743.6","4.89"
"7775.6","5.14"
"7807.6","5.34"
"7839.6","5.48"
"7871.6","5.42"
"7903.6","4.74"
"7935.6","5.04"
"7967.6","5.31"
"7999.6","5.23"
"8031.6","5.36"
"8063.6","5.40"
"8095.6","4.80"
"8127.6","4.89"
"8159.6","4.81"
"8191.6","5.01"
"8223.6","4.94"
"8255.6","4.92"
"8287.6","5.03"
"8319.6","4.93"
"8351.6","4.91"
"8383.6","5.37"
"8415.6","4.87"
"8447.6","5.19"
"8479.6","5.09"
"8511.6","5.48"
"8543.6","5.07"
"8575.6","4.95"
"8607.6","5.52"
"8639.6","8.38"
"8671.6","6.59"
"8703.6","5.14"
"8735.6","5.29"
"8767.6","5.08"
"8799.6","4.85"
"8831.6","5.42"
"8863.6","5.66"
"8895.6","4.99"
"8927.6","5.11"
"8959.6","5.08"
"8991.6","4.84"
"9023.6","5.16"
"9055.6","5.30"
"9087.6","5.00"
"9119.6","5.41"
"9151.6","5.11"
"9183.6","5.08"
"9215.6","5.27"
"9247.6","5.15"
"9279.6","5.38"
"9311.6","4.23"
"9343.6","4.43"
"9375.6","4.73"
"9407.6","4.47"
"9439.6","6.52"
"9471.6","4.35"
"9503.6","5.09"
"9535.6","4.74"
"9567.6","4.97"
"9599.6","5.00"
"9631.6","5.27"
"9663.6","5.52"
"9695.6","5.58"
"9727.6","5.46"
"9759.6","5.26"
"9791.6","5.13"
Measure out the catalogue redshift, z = 0.315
